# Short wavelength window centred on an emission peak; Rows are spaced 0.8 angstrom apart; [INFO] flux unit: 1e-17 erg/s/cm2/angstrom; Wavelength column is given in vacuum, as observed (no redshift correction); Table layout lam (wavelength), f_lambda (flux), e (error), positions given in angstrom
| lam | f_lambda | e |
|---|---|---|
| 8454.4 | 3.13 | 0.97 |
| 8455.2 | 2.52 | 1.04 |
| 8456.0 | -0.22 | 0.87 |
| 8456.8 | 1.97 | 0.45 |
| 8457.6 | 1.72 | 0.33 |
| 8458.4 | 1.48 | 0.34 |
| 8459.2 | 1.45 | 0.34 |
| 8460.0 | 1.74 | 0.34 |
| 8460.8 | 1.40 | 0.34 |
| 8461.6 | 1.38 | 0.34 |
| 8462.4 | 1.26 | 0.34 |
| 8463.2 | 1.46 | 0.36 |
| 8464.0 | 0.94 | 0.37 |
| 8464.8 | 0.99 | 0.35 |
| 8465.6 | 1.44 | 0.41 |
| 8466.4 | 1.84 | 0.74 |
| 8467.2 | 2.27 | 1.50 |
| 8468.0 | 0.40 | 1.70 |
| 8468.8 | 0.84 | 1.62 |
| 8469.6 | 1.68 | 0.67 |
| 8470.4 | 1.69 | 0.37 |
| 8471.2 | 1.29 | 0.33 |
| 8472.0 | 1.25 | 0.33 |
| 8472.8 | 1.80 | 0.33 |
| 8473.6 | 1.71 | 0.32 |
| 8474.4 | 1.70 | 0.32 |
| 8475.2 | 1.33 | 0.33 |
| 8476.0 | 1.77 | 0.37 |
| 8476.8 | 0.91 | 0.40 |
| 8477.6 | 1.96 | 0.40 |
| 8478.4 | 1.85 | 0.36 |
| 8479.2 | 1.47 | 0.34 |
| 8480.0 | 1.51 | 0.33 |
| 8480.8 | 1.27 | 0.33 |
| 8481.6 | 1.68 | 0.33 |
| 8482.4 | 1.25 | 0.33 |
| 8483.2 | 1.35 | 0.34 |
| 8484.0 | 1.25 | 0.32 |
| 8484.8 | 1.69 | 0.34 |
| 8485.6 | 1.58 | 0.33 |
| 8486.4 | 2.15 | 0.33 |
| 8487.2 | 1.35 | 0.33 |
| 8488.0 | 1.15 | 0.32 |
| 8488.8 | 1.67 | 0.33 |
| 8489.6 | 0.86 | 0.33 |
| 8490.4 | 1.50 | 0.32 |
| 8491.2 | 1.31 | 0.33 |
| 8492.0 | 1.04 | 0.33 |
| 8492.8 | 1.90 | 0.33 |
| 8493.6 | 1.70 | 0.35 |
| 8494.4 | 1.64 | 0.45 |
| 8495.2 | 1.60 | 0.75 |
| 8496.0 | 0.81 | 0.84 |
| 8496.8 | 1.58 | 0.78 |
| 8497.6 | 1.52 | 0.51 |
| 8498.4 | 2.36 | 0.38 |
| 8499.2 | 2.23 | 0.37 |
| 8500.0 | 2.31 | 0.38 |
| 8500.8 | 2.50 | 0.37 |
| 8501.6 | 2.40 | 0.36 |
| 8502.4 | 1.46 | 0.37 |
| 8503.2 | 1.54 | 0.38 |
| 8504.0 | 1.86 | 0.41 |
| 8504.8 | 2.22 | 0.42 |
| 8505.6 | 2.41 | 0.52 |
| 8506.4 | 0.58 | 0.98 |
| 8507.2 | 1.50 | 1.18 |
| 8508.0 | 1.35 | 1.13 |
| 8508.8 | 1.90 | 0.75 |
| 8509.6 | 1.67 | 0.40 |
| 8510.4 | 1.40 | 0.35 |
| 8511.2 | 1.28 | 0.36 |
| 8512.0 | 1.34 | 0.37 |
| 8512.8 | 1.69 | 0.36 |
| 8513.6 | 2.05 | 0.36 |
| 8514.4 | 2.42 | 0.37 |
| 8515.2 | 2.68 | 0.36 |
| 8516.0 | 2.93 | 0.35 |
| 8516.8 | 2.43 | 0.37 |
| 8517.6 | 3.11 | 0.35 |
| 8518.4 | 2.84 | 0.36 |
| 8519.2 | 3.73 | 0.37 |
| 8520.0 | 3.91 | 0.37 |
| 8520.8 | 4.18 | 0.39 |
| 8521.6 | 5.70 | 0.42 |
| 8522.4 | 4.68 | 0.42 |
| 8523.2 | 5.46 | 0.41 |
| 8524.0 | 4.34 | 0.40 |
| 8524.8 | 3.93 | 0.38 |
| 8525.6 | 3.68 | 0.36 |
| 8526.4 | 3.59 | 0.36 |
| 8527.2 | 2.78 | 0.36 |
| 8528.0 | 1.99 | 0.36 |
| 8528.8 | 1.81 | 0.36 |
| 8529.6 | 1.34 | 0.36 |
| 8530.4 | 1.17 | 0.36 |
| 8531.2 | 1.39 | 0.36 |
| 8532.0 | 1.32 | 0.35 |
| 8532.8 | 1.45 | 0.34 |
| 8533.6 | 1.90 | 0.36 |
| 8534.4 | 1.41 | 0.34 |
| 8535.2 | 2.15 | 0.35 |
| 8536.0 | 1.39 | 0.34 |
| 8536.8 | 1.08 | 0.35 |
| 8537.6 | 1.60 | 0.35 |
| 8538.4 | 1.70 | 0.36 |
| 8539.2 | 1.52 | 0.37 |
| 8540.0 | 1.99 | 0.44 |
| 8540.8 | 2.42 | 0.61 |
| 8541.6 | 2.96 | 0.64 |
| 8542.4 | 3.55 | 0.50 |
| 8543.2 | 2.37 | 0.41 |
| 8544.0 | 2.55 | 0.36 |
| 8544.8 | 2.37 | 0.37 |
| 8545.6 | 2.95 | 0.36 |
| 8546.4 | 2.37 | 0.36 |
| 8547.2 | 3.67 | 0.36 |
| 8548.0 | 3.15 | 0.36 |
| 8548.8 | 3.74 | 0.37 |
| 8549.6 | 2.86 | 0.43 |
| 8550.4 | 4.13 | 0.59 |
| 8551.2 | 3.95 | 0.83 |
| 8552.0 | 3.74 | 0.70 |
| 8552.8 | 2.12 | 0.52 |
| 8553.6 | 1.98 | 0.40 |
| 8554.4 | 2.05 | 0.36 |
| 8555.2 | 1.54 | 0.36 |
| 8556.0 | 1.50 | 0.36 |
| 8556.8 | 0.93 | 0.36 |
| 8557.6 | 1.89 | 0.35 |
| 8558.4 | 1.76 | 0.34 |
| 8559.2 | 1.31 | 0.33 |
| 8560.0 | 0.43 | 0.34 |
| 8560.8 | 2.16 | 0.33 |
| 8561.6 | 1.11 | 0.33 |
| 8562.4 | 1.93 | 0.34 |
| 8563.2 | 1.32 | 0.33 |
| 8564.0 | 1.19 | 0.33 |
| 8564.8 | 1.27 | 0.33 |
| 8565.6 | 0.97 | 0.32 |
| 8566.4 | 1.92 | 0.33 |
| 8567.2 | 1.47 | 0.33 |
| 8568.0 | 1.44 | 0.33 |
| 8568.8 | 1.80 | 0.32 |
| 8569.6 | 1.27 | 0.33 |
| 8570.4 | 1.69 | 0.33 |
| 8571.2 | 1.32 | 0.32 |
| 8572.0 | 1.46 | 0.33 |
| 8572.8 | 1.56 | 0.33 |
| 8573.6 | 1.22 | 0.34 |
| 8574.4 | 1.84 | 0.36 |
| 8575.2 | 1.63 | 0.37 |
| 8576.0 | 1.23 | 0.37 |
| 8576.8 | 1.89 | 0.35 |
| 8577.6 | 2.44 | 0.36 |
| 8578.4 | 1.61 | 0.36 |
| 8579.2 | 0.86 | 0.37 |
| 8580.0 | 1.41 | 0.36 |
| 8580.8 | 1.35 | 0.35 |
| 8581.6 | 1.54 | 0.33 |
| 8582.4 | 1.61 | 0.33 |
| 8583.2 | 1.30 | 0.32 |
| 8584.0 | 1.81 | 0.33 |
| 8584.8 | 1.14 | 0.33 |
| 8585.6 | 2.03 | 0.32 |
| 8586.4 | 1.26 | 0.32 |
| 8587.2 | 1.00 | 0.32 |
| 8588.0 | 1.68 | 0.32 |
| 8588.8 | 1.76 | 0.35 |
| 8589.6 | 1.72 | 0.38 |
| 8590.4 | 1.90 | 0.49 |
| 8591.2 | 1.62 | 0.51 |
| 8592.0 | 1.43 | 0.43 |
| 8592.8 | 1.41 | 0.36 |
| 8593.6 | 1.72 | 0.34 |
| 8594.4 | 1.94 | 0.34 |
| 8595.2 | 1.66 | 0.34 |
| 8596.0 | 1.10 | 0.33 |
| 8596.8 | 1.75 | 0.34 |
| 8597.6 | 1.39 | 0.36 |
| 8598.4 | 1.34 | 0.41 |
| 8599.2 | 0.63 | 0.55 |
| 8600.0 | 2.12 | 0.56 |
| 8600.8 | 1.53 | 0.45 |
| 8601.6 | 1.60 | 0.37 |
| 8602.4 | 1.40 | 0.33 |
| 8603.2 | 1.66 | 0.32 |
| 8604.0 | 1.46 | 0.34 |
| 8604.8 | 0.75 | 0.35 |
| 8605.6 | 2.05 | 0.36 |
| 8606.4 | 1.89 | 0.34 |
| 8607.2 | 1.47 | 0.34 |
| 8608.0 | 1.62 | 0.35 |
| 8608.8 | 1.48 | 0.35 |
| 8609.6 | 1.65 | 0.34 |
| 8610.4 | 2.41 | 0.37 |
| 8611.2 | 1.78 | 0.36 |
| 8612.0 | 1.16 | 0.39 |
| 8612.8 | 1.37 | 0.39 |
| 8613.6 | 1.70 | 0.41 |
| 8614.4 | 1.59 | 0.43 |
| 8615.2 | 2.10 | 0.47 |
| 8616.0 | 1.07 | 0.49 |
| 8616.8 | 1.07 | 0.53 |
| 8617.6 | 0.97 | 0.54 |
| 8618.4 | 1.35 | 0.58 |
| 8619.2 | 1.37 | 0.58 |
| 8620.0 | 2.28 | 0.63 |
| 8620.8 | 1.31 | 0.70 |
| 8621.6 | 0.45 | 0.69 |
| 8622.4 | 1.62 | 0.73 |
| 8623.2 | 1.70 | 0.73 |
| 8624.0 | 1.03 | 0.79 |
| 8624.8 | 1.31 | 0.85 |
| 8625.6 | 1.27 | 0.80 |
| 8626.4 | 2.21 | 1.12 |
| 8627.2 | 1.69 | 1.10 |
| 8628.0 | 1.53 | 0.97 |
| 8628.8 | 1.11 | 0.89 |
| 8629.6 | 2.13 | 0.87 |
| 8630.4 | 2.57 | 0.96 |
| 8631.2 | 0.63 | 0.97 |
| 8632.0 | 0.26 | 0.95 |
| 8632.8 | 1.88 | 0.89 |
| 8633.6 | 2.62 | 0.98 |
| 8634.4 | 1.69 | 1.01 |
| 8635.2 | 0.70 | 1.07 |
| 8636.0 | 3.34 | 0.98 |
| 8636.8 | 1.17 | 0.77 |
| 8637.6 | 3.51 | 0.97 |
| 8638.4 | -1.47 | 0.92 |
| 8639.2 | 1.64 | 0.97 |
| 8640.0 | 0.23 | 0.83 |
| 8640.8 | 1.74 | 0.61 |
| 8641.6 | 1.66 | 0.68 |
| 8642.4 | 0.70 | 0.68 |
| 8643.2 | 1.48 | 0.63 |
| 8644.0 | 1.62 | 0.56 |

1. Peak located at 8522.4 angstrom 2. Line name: H-alpha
